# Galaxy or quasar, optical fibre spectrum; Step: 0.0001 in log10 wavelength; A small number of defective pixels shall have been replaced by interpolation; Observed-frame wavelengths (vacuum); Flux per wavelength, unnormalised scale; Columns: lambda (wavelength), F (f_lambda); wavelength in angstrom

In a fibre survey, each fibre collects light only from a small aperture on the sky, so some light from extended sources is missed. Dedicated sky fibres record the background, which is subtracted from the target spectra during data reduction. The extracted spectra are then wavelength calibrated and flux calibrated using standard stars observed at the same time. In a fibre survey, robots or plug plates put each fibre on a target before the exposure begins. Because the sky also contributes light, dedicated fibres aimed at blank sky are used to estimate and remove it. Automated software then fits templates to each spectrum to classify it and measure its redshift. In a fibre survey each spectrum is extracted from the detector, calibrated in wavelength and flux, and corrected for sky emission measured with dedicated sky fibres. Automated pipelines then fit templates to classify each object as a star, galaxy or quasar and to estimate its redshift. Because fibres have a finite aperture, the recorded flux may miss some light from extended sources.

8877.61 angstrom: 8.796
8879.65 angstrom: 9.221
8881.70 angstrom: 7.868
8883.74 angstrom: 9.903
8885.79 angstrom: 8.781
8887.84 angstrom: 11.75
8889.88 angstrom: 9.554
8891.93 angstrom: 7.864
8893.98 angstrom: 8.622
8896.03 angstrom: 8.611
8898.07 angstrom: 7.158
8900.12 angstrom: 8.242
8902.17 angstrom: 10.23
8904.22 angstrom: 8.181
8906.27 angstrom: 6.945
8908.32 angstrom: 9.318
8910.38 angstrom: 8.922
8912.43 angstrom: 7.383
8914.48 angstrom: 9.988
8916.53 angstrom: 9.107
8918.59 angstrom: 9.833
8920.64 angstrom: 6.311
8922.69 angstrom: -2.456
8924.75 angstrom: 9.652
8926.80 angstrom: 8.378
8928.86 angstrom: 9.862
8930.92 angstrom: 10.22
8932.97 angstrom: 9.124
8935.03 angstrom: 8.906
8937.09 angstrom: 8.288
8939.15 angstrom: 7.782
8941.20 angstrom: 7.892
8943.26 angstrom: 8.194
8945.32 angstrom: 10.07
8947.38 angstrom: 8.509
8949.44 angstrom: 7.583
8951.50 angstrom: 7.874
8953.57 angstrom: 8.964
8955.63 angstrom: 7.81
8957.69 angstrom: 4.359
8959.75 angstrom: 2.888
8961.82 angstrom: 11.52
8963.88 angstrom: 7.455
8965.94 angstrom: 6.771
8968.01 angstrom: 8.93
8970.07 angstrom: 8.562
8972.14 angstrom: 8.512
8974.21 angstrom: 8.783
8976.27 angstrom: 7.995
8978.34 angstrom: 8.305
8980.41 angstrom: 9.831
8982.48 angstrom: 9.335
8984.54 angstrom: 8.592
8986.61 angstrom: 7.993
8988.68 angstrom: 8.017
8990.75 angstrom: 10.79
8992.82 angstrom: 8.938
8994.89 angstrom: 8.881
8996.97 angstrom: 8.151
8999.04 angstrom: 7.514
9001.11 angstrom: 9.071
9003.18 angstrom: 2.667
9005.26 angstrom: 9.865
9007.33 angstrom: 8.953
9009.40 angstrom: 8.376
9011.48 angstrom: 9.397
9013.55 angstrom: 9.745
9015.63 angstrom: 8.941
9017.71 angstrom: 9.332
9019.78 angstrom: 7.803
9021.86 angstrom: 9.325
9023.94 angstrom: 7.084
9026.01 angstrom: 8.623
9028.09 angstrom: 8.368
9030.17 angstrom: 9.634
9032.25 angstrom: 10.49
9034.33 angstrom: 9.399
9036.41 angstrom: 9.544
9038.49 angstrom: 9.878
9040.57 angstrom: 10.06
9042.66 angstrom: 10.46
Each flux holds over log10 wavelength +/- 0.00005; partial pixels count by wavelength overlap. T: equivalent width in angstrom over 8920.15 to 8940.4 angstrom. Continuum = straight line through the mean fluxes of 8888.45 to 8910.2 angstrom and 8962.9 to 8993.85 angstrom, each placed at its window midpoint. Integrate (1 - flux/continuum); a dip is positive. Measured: 2.2 angstrom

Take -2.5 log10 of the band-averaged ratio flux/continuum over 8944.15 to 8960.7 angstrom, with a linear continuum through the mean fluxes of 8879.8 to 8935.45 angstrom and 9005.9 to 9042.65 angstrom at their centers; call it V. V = 0.20 mag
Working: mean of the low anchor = 8.46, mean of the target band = 7.29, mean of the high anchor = 9.16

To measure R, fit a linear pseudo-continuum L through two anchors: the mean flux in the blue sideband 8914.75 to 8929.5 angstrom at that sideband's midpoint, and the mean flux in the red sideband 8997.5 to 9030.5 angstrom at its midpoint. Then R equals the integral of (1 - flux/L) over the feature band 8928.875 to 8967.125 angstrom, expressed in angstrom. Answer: -2.3 angstrom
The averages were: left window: 7.31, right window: 8.39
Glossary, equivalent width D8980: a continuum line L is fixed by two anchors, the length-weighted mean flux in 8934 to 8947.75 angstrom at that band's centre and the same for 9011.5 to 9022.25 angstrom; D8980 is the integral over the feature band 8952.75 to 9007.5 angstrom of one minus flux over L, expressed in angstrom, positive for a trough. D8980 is 4.3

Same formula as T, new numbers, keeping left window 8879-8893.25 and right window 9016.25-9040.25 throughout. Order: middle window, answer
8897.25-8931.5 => 4.4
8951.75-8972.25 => 3.6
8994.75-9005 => 2.0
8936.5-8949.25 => 1.1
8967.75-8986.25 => 0.8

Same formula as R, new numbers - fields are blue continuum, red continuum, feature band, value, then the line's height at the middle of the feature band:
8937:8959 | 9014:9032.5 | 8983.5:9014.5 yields 0.1 angstrom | 8.5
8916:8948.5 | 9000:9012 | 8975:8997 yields -2.2 angstrom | 8.02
